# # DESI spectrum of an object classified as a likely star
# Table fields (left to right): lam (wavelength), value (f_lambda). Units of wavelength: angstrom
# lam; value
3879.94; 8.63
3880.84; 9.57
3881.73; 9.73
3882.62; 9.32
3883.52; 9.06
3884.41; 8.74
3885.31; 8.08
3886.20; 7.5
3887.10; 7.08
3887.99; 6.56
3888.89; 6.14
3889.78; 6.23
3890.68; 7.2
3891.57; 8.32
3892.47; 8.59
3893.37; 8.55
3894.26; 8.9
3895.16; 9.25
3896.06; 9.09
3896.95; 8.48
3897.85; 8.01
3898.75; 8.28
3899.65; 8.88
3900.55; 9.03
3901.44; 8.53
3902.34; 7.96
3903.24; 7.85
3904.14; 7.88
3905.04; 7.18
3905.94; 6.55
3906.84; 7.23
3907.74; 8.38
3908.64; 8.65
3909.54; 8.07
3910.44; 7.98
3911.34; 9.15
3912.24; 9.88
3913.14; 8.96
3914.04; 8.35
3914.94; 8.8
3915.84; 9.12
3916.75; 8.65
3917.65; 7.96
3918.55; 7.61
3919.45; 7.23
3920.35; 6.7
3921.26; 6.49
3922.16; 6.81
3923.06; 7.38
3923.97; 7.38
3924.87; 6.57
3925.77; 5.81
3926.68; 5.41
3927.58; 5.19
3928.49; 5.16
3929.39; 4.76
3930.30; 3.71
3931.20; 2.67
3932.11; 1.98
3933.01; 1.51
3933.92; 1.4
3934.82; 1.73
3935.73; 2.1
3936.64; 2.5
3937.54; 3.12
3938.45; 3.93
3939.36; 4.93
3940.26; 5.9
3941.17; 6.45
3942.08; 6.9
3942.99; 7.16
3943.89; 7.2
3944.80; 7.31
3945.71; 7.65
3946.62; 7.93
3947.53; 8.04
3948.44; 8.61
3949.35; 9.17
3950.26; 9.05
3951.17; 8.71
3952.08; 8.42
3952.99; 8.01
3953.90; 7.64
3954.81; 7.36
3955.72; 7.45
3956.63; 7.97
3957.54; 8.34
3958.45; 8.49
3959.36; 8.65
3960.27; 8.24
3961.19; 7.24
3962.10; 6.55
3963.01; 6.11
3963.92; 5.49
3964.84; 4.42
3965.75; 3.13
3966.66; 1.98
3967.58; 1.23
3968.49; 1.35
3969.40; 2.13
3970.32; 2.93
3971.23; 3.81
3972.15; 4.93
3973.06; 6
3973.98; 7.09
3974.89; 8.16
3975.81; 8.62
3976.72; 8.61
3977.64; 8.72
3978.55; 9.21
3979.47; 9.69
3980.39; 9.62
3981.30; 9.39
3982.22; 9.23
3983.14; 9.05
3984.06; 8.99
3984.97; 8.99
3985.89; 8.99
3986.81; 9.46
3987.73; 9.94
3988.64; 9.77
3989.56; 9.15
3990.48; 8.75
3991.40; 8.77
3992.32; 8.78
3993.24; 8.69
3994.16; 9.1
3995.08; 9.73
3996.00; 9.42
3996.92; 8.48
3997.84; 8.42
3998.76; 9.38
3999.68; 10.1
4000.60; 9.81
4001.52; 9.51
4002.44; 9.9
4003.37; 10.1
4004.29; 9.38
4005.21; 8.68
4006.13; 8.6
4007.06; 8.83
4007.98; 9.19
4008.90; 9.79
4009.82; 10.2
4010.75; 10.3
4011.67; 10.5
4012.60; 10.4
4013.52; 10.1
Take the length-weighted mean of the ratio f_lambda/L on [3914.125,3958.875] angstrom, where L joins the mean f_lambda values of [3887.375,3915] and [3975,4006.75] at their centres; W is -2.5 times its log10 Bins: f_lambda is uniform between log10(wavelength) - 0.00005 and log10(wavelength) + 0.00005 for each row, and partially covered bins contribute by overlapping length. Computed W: 0.32 mag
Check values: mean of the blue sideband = 8.14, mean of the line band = 6.35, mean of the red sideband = 9.19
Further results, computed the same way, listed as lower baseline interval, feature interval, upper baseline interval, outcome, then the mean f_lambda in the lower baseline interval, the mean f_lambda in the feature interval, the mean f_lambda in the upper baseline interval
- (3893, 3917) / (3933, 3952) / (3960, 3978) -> 0.09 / 8.43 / 5.93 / 5.29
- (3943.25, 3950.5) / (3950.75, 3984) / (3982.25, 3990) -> 0.27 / 8.07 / 6.8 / 9.29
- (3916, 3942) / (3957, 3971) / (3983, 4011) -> 0.37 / 5.11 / 5.08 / 9.29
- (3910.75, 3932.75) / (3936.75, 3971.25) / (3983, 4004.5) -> 0.23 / 6.7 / 6.28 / 9.28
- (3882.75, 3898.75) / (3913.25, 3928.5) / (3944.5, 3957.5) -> 0.12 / 8.02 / 7.19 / 8.11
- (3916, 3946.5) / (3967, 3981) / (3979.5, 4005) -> 0.32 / 5.43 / 6.15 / 9.29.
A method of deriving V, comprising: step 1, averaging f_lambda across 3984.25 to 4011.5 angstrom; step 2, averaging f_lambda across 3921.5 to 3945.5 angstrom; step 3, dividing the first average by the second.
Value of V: 1.9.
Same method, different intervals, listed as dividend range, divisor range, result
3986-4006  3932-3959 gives 1.47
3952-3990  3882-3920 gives 0.87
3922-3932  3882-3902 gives 0.66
